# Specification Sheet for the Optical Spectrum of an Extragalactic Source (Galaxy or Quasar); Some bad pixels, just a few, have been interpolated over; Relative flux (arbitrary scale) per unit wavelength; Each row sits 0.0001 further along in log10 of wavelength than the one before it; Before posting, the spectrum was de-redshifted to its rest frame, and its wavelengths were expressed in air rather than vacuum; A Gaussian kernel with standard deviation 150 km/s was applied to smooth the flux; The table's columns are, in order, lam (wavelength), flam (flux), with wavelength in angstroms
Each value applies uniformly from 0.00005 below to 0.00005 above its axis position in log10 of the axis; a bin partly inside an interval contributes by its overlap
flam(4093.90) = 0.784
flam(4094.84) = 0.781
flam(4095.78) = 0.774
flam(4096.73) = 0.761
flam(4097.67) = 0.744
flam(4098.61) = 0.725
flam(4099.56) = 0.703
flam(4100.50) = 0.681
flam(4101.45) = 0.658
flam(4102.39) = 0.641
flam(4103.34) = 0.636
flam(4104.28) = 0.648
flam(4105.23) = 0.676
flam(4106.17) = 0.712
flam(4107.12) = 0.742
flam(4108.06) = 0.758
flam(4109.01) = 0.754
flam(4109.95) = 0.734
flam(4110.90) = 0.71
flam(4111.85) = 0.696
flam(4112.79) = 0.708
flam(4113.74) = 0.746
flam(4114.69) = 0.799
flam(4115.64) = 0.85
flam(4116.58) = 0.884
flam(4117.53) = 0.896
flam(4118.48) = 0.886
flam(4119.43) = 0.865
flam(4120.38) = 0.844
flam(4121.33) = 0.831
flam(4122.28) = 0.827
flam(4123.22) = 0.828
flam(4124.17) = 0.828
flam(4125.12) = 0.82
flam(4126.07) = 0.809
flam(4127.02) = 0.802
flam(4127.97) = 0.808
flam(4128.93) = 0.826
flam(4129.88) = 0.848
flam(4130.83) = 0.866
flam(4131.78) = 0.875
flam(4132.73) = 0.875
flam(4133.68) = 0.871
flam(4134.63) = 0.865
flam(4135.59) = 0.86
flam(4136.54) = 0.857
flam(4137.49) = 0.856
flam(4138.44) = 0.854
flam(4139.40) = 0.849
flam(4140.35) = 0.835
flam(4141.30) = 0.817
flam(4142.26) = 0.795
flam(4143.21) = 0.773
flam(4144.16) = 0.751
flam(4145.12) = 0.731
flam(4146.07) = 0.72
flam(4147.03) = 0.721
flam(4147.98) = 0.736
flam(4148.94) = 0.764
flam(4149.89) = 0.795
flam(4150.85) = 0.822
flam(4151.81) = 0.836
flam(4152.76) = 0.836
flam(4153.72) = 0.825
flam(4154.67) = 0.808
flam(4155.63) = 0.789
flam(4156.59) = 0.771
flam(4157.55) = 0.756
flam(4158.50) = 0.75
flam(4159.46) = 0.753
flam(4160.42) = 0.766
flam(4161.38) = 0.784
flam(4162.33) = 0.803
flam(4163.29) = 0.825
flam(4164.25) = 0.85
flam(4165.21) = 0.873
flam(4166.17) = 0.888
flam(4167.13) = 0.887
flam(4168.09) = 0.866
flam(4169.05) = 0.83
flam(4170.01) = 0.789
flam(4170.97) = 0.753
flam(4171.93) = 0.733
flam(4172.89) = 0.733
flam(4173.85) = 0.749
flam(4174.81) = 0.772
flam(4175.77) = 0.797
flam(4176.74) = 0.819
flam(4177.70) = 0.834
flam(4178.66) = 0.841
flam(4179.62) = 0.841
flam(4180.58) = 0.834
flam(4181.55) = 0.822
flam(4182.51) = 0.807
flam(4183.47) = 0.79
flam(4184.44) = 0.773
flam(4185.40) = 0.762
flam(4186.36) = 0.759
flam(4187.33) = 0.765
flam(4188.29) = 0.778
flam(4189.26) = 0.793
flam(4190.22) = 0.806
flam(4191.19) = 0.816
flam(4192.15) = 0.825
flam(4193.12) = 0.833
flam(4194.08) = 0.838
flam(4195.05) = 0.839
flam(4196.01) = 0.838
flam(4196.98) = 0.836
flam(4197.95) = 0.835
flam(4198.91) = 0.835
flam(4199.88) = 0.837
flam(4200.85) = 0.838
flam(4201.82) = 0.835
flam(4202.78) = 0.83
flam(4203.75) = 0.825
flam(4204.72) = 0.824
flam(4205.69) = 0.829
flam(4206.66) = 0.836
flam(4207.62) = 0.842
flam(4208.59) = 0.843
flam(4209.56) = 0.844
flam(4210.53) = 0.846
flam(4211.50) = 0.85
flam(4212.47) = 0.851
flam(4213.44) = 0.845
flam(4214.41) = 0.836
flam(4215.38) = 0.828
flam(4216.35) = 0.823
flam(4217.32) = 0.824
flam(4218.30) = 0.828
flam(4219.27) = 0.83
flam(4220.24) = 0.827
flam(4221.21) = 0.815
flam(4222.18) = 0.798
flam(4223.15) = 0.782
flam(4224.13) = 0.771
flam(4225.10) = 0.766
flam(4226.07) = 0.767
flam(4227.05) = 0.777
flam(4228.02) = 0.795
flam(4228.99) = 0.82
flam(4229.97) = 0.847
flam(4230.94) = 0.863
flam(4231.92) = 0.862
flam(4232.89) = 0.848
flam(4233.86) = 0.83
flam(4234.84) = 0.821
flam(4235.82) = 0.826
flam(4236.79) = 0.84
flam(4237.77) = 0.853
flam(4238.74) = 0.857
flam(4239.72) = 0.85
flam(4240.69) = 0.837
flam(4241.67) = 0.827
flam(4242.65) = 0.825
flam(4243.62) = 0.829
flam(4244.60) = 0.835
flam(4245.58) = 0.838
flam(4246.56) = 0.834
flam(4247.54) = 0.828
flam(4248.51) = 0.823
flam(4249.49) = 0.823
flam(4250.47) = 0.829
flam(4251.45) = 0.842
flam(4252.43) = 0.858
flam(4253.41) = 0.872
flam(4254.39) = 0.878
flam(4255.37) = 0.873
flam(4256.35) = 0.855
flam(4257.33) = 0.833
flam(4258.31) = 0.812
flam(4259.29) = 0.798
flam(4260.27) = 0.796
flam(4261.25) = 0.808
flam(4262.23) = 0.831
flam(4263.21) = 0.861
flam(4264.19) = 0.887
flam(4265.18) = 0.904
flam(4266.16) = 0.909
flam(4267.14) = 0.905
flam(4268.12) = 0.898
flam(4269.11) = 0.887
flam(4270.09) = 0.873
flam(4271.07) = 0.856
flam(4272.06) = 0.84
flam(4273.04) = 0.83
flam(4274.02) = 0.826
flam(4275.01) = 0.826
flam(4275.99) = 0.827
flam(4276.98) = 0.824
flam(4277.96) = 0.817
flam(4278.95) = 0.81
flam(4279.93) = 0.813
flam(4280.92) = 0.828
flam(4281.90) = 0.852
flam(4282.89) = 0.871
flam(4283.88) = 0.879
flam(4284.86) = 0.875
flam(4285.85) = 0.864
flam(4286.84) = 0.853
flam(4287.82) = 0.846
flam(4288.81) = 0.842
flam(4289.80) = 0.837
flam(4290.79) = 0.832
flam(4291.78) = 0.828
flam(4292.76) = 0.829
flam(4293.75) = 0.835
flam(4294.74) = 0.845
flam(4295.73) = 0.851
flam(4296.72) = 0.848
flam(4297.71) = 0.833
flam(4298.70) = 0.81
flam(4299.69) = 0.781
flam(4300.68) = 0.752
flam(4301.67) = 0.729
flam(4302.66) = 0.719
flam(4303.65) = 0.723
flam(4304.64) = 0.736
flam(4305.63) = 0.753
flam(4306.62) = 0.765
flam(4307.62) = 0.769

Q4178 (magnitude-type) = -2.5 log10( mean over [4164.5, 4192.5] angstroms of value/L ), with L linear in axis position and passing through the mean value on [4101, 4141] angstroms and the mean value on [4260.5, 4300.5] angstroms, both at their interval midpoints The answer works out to 0.01 mag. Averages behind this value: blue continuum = 0.799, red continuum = 0.846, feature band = 0.805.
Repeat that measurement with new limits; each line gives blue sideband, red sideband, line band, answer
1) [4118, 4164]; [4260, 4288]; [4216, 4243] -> 0.02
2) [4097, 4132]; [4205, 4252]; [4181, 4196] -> 0.01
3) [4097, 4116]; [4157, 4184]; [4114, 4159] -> -0.09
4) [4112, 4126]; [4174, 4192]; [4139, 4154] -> 0.04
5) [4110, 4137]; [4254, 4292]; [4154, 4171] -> 0.03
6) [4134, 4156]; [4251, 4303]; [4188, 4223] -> -0.01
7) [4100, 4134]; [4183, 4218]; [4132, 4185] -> 0.00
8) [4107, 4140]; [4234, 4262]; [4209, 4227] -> 0.02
